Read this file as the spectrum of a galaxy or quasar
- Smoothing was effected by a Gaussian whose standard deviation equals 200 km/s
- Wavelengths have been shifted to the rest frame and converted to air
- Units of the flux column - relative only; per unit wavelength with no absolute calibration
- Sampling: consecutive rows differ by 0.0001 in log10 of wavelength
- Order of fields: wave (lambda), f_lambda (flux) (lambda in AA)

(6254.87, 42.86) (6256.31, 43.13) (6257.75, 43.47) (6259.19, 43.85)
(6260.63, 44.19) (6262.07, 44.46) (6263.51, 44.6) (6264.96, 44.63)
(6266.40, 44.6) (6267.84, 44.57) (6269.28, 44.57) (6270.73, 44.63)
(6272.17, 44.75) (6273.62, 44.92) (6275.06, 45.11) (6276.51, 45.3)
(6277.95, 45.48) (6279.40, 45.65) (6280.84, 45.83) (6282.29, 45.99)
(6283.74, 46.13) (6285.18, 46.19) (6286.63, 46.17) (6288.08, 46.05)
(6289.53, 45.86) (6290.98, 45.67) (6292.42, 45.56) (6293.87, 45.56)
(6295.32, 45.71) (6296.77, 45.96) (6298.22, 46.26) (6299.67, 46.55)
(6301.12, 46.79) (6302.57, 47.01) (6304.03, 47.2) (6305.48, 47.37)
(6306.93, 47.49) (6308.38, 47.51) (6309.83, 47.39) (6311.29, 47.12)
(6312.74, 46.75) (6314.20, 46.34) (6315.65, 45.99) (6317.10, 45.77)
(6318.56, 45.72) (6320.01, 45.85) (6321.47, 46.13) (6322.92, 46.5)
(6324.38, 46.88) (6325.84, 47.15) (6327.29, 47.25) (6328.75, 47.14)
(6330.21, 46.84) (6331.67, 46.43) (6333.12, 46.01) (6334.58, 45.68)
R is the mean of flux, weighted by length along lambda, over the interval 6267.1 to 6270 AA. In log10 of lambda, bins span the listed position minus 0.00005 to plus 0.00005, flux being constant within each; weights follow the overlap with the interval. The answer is 44.7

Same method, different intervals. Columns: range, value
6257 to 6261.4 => 43.9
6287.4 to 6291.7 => 45.9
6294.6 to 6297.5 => 45.8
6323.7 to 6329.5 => 47.1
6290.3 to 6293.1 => 45.8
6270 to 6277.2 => 44.9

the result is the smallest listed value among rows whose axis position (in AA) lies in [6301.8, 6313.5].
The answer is 46.75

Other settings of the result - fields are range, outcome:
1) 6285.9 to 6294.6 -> 45.56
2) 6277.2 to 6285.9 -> 45.48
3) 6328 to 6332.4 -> 46.43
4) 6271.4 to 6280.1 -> 44.75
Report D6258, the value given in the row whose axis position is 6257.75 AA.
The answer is 43.47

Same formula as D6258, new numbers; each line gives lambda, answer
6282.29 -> 45.99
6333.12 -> 46.01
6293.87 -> 45.56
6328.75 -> 47.14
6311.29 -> 47.12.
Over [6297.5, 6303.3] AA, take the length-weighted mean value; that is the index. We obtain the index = 46.6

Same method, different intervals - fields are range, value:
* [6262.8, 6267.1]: 44.6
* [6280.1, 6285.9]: 46.1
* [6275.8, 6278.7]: 45.4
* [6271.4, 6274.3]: 44.8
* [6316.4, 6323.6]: 46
